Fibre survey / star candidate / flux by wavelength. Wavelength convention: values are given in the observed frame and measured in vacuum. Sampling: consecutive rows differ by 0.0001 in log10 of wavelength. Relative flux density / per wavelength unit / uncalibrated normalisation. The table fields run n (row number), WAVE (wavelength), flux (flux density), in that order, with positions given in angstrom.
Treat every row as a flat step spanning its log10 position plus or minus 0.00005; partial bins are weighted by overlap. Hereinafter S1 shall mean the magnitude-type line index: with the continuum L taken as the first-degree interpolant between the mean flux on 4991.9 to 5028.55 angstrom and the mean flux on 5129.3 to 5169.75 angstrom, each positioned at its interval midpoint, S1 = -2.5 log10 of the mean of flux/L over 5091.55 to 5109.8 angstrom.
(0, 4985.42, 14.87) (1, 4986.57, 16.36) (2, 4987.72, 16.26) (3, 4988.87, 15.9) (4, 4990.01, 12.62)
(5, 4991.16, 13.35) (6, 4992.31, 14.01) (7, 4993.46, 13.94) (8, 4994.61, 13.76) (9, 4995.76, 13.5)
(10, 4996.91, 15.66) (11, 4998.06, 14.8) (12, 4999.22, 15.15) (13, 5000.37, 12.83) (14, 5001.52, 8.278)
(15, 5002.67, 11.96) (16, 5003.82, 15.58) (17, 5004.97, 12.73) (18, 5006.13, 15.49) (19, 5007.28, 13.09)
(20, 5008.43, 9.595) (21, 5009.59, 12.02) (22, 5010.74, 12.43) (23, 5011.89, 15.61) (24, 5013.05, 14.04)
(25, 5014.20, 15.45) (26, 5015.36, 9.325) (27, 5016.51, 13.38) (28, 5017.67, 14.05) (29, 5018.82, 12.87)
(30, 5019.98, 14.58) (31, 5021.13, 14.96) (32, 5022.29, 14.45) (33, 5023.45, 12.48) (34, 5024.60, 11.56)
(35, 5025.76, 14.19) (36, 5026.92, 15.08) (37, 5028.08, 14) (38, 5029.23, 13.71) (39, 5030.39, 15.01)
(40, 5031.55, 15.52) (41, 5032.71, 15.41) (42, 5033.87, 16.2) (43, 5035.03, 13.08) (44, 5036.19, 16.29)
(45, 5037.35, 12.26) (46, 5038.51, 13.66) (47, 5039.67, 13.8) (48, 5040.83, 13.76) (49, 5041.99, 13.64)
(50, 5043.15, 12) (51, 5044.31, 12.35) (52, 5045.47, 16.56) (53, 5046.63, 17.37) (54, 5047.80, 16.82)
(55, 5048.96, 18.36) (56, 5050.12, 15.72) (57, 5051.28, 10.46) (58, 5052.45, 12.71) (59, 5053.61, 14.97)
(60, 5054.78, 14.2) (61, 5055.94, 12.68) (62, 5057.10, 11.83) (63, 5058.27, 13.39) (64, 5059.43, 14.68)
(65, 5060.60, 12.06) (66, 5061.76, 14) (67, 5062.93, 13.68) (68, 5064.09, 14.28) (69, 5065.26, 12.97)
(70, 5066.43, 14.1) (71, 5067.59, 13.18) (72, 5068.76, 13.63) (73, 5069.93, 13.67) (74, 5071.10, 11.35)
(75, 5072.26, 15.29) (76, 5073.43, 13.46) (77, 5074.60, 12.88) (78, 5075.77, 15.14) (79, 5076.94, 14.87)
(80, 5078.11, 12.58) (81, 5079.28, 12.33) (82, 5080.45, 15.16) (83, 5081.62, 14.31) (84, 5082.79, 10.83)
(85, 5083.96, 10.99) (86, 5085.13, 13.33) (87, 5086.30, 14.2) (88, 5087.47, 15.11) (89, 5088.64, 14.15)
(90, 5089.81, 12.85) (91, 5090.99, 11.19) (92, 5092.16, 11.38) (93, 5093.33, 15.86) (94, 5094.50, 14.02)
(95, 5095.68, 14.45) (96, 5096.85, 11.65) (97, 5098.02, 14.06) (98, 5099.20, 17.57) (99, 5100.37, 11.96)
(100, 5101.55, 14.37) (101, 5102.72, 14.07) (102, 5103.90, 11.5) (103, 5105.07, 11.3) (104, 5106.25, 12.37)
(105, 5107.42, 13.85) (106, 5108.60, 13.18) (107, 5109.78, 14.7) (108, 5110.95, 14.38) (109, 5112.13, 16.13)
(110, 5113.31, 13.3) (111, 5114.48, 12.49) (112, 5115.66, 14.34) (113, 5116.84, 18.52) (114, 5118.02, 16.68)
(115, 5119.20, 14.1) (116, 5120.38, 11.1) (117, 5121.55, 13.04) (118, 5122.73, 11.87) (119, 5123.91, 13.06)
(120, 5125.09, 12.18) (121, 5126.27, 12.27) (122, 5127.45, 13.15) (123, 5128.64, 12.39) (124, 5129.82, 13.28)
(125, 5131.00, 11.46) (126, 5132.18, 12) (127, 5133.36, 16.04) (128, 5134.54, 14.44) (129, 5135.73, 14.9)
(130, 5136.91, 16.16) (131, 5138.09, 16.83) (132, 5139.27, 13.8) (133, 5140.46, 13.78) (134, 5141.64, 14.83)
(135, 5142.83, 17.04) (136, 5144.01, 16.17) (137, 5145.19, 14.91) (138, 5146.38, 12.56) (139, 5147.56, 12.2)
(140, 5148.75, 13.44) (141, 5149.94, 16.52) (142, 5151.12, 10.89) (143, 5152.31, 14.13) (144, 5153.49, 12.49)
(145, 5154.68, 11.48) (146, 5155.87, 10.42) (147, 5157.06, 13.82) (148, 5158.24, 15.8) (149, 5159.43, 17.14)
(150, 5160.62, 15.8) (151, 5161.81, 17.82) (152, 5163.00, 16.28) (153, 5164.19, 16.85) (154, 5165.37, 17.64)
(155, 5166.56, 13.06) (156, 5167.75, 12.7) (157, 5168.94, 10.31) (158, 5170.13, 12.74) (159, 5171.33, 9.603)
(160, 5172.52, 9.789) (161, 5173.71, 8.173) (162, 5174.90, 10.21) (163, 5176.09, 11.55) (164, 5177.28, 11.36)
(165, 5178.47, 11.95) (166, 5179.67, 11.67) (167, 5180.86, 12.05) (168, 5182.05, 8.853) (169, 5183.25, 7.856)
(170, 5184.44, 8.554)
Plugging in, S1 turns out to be 0.04 mag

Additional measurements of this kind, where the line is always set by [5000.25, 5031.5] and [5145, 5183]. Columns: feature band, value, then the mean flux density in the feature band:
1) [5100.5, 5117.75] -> -0.07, 13.9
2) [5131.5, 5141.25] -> -0.14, 14.7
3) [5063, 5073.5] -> -0.03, 13.6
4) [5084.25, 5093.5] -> -0.02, 13.3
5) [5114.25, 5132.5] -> -0.02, 13.3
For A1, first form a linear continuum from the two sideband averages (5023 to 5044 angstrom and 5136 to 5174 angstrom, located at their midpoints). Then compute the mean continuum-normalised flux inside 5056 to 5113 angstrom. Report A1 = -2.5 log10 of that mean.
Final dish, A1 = 0.04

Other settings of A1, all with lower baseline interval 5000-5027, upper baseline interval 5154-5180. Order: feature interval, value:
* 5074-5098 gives -0.02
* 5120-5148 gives -0.06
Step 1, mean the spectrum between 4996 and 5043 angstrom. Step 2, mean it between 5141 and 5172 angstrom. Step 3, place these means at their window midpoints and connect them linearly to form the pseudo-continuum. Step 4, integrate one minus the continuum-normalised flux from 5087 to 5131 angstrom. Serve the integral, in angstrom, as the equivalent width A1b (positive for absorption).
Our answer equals 1.3 angstrom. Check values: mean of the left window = 13.7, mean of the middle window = 13.5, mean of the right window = 14.1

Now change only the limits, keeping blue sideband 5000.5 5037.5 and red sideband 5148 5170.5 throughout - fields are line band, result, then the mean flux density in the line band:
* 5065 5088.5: 0.6 angstrom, 13.5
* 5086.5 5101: 0.2 angstrom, 13.7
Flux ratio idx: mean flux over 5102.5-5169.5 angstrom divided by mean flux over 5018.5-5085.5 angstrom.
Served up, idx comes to 1.0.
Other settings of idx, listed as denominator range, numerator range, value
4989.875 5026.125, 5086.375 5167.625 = 1.05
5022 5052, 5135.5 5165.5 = 1.02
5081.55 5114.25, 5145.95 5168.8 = 1.06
